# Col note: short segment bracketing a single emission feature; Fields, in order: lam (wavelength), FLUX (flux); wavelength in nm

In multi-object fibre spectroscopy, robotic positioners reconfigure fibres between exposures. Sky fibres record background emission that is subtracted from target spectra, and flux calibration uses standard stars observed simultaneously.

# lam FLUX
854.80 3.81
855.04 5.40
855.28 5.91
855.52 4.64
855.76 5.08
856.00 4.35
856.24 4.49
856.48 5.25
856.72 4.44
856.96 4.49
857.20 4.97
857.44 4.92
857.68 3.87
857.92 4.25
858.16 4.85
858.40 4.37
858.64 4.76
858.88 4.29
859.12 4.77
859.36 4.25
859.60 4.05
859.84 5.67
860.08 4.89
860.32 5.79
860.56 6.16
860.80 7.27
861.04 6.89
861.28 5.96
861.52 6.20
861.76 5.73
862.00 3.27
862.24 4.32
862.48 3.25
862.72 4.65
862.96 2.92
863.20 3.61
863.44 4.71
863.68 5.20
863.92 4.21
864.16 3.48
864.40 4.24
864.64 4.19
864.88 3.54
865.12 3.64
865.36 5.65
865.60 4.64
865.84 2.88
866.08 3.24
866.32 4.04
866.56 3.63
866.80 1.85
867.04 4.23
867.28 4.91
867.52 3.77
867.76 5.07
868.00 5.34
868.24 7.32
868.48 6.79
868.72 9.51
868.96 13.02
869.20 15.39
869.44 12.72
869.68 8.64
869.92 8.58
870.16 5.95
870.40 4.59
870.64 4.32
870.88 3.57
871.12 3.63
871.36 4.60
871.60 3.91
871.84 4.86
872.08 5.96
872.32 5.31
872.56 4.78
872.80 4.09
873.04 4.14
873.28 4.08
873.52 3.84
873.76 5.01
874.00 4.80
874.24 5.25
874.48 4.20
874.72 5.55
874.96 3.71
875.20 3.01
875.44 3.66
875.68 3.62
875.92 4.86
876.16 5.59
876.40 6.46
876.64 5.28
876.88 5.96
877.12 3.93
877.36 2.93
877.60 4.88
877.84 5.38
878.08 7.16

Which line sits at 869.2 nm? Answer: [O III]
